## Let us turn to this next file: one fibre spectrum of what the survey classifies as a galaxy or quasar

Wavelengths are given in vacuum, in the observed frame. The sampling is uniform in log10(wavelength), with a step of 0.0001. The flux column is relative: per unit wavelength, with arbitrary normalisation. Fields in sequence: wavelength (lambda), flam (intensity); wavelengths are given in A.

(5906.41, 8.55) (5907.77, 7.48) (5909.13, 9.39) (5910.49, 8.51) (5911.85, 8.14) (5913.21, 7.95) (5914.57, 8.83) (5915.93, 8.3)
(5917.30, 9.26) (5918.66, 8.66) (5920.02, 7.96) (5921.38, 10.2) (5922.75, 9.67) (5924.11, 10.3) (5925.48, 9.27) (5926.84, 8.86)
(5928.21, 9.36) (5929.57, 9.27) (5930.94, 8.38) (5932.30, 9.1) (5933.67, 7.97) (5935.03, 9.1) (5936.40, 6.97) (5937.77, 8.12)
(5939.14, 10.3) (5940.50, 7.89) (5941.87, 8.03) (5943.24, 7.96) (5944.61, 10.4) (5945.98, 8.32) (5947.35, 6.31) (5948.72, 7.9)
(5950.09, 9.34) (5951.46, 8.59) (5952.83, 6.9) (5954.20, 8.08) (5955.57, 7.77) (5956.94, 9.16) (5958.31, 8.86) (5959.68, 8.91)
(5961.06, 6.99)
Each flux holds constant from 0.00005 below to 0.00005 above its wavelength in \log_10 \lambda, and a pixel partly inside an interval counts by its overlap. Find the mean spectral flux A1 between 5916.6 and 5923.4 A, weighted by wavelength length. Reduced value 9.14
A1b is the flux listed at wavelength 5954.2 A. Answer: 8.08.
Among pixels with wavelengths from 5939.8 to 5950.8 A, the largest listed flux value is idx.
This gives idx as 10.4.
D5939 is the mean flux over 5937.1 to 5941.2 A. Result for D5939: 8.78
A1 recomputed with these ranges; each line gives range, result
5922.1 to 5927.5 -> 9.53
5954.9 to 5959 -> 8.61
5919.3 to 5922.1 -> 9.08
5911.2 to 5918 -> 8.5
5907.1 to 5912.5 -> 8.39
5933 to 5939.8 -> 8.48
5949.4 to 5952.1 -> 8.97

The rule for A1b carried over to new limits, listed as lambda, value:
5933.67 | 7.97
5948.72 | 7.9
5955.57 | 7.77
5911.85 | 8.14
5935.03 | 9.1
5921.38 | 10.2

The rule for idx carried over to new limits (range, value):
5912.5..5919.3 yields 9.26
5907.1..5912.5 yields 9.39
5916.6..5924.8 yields 10.3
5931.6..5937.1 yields 9.1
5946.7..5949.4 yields 7.9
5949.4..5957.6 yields 9.34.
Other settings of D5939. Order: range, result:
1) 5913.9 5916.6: 8.57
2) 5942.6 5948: 8.26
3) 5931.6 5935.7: 8.74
